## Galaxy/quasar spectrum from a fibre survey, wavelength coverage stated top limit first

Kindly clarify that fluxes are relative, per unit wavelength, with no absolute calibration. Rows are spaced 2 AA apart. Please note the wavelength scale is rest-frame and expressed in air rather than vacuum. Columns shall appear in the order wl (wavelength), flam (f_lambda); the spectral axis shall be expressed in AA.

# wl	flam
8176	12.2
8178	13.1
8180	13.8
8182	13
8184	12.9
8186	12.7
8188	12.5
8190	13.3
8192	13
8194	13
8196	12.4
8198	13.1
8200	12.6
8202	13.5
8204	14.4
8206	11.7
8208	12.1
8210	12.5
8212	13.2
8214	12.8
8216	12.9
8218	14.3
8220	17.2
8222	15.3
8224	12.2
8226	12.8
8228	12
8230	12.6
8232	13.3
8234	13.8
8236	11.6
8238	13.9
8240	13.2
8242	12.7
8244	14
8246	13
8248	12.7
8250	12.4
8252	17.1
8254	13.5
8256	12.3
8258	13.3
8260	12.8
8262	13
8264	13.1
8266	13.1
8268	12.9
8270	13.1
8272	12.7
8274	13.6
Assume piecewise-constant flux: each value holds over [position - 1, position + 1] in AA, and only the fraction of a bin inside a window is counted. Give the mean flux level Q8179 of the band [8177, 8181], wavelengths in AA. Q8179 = 13.4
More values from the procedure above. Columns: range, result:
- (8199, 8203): 13.1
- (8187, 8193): 12.9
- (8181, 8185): 12.9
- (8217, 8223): 15.6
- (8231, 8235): 13.6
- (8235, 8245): 13.1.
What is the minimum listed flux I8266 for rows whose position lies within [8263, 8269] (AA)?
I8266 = 12.9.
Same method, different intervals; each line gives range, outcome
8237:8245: 12.7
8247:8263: 12.3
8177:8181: 13.1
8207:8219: 12.1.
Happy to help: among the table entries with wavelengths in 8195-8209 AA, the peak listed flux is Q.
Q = 14.4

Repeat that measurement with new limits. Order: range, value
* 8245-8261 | 17.1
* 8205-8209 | 12.1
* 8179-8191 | 13.8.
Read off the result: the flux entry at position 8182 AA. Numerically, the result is 13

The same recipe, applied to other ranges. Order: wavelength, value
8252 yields 17.1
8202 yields 13.5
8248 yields 12.7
